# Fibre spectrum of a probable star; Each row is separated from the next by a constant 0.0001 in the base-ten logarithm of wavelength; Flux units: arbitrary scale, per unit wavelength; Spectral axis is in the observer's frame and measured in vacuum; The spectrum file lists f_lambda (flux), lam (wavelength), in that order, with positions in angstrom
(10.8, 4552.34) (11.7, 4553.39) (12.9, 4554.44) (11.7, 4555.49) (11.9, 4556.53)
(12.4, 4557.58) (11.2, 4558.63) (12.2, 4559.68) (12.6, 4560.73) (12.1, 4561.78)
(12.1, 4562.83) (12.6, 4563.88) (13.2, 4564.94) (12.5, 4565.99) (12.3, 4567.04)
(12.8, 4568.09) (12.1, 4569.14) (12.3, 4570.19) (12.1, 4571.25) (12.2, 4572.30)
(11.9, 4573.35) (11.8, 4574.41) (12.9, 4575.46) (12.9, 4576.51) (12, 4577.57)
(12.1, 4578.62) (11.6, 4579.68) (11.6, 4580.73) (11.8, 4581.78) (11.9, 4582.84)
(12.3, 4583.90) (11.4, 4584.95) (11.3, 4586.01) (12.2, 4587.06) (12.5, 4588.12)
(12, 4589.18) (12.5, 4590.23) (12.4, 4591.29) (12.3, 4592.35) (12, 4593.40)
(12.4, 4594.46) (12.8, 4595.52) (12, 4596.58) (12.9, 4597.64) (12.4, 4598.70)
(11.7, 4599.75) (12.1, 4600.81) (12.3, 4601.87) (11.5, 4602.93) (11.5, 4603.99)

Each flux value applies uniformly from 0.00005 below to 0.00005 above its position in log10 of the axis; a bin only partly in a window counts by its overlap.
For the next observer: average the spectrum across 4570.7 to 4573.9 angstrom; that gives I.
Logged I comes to 12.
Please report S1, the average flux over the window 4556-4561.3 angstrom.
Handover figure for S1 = 12.1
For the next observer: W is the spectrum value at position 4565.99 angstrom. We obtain 12.5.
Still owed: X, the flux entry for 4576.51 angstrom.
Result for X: 12.9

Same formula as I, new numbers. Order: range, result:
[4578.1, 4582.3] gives 11.8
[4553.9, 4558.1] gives 12.2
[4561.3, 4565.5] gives 12.5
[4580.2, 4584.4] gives 11.9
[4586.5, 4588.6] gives 12.3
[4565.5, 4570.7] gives 12.4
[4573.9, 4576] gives 12.4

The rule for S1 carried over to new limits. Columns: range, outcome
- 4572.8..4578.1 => 12.3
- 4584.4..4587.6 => 11.7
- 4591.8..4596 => 12.4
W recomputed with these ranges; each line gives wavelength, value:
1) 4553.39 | 11.7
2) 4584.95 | 11.4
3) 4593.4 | 12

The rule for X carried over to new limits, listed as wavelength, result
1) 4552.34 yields 10.8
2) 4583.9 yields 12.3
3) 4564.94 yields 13.2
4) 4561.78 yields 12.1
